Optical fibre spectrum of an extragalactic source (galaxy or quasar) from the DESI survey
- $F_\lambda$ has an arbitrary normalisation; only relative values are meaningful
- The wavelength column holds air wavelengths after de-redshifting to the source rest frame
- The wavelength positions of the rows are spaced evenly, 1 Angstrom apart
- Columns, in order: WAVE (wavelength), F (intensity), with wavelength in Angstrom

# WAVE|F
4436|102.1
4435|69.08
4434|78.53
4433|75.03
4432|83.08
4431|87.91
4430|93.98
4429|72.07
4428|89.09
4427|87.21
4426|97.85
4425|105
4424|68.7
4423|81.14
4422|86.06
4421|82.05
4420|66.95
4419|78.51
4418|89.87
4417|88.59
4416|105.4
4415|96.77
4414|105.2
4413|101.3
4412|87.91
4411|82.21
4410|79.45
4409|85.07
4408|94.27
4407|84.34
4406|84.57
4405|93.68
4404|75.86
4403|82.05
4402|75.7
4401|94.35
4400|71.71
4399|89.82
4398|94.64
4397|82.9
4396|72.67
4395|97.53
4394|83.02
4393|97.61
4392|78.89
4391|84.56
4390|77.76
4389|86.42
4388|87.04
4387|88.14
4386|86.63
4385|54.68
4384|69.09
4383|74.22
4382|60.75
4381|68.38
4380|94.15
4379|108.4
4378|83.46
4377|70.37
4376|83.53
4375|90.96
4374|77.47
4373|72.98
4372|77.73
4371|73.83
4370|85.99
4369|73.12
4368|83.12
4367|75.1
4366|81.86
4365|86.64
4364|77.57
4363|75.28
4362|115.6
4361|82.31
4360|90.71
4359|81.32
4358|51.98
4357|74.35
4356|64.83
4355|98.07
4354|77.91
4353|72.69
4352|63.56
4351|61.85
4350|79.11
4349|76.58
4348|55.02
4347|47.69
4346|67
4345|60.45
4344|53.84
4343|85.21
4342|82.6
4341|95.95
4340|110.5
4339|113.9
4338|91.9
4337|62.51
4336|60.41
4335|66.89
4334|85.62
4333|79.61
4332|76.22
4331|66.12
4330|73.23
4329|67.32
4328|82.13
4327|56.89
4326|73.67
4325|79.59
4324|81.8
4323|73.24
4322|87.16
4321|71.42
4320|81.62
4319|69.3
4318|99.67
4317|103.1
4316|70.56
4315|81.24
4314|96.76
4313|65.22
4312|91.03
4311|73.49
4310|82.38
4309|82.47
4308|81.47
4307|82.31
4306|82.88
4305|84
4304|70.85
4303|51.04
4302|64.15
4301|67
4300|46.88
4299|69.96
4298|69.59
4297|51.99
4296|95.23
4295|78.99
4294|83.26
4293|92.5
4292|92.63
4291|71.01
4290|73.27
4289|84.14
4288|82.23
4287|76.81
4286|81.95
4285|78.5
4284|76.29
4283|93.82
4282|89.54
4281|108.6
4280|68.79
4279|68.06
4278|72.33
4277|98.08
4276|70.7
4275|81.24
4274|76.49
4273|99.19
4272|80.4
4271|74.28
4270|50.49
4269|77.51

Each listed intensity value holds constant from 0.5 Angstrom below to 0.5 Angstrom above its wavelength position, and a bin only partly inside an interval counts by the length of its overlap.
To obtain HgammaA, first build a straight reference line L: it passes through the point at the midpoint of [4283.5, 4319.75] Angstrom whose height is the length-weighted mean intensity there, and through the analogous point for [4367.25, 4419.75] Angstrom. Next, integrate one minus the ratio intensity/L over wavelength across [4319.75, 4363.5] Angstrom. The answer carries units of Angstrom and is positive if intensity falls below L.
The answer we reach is 2.32 Angstrom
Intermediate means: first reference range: 77.9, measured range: 76.2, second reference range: 83.9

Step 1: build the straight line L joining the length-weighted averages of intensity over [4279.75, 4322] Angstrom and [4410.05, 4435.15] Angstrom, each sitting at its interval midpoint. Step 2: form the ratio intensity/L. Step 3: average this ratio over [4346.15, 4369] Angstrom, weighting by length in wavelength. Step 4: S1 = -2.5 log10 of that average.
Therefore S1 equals 0.09 mag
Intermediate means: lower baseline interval 79.2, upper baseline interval 86.5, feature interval 75.8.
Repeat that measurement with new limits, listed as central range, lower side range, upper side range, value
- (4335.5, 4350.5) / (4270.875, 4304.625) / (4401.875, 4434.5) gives 0.07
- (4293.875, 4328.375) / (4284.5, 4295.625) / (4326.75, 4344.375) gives 0.05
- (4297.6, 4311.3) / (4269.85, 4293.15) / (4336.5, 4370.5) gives 0.12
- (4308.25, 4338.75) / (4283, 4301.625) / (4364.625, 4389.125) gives -0.01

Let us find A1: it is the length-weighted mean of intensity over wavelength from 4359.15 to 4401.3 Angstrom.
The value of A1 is 82.3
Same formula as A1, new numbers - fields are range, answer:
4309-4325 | 81.8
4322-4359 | 74.4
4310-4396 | 78.8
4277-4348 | 77.7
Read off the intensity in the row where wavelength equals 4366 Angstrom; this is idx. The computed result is 81.86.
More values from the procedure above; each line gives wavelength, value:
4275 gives 81.24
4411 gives 82.21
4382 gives 60.75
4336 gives 60.41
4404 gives 75.86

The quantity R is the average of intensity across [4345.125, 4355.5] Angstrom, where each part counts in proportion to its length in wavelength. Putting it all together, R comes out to 69.6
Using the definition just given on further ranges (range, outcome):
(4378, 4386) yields 76.8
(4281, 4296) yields 83.8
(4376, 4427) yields 84.7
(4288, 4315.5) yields 76.6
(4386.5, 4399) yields 86.1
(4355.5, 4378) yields 79.5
